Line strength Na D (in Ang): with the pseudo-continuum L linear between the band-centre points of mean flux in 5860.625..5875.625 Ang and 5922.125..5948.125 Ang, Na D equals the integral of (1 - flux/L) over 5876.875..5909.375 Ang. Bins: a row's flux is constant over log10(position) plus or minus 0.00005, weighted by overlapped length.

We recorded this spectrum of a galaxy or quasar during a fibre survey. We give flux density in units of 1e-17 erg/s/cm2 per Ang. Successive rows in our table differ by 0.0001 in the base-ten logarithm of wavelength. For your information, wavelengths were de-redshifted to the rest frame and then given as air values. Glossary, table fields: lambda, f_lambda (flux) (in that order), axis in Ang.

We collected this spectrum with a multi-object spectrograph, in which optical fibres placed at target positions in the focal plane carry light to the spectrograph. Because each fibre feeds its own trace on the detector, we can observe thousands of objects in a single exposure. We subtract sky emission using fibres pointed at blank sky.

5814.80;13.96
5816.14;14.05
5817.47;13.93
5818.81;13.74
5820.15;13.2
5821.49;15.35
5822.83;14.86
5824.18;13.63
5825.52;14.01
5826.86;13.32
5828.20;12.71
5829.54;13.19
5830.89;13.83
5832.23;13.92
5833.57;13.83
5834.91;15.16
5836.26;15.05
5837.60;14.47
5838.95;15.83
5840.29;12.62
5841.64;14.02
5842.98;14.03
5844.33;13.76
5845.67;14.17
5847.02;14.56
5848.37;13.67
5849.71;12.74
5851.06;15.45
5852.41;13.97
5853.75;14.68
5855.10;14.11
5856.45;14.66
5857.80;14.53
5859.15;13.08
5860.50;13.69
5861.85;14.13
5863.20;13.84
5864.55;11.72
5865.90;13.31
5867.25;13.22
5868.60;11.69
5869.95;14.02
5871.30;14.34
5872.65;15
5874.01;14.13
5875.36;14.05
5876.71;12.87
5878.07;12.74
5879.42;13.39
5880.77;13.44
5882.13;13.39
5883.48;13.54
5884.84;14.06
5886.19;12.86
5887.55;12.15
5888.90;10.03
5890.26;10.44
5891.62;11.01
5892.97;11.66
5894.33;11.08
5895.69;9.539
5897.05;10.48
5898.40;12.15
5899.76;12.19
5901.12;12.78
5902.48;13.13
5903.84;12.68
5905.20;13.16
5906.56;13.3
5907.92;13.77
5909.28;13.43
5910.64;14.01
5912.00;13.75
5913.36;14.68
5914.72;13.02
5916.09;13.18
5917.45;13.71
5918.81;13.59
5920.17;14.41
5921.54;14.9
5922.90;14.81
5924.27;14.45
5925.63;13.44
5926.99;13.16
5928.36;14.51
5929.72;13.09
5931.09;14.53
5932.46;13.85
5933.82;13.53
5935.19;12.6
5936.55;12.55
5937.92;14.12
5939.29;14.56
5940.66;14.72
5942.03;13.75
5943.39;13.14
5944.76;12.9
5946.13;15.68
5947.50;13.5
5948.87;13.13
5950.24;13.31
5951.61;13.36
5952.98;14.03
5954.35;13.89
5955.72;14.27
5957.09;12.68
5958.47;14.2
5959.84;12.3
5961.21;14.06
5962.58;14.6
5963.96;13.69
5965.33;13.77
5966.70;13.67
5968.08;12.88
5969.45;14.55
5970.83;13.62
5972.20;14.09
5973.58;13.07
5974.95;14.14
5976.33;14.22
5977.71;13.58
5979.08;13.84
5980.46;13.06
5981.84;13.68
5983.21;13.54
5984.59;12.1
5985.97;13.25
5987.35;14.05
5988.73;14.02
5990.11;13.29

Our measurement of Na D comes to 3.18 Ang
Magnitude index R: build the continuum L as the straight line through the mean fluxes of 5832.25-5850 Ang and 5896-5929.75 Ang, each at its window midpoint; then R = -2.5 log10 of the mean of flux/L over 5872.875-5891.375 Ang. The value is 0.07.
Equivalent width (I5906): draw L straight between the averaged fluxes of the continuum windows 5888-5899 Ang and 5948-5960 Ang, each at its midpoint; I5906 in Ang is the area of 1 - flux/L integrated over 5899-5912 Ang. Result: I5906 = -2.1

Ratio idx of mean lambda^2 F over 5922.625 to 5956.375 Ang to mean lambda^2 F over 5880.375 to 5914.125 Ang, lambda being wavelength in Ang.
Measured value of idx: 1.12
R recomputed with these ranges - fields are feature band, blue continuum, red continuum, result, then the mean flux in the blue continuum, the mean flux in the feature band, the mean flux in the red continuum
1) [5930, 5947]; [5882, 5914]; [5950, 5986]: -0.05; 12.5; 13.8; 13.6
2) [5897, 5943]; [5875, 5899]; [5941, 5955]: -0.05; 12.1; 13.6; 13.7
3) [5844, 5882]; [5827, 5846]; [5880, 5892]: -0.05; 14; 13.7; 12.4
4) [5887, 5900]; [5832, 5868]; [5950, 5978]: 0.25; 14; 11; 13.7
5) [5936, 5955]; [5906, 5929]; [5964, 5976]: 0.00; 13.9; 13.8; 13.7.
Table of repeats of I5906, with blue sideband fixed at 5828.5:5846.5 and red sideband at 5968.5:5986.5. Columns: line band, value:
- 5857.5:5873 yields 0.57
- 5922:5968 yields -0.12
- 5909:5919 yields 0.10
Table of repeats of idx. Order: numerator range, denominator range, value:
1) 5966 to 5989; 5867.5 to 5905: 1.12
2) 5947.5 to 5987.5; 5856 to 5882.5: 1.04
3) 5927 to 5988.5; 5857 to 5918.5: 1.08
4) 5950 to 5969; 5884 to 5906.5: 1.17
